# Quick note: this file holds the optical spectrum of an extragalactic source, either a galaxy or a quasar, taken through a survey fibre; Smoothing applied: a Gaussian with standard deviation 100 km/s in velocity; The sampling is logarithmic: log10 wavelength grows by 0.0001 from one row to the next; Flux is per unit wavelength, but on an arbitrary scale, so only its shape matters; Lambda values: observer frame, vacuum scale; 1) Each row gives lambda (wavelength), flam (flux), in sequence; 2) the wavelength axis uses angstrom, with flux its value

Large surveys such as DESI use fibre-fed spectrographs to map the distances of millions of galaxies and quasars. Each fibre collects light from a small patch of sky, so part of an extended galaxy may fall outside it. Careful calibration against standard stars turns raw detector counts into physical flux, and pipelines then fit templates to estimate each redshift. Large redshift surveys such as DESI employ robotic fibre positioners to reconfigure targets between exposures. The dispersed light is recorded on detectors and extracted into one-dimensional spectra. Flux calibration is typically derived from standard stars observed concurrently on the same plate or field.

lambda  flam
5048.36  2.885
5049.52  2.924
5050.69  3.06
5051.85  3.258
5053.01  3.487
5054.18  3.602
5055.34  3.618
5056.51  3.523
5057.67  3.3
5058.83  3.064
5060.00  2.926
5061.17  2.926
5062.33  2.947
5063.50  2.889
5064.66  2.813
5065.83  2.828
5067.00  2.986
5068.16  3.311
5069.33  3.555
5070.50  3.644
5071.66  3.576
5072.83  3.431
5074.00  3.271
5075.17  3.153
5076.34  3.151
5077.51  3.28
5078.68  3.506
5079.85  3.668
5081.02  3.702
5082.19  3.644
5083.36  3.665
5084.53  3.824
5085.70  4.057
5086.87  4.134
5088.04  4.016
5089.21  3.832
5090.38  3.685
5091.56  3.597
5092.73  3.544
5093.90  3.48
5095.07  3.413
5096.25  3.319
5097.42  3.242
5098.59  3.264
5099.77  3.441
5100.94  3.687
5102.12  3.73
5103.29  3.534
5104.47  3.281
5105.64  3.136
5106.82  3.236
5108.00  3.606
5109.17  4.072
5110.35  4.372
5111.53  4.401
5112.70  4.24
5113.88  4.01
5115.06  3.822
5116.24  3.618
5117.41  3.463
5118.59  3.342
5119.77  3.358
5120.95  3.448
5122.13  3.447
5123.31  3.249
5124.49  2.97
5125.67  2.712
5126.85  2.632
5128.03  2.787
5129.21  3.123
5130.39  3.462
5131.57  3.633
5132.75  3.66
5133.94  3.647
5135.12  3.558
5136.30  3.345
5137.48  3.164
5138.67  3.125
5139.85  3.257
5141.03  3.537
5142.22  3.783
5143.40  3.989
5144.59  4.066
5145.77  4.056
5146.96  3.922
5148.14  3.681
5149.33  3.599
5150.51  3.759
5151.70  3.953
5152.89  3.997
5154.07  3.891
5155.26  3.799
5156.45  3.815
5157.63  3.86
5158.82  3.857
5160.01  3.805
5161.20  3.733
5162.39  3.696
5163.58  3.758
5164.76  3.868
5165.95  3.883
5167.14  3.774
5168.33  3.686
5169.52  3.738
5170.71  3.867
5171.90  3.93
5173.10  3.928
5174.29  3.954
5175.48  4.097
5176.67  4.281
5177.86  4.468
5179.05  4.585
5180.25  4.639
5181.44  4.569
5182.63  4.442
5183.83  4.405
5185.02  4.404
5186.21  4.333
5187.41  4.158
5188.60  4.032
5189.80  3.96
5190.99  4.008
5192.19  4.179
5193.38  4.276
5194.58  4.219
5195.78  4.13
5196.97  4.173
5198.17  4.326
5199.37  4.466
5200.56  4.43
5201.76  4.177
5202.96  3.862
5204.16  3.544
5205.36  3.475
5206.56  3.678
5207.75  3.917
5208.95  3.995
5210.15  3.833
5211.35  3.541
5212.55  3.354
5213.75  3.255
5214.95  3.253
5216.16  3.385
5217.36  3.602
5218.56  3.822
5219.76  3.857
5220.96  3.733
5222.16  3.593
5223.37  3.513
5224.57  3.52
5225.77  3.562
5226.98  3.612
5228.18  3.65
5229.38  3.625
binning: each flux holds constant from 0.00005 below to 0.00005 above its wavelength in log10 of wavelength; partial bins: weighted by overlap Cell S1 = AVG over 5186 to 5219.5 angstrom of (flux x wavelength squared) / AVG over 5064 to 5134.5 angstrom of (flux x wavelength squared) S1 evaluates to 1.2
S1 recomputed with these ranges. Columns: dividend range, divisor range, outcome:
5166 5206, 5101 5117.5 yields 1.13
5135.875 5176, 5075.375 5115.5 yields 1.06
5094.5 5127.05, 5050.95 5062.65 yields 1.10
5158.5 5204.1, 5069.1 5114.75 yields 1.17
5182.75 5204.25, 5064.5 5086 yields 1.28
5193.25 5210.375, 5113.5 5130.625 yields 1.27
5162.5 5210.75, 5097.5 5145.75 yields 1.19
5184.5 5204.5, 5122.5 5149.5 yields 1.24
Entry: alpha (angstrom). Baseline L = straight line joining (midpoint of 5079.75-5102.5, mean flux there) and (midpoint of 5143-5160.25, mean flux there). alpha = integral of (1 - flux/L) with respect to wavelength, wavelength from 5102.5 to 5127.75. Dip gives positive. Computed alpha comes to 1.5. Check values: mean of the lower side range 3.65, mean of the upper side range 3.87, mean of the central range 3.51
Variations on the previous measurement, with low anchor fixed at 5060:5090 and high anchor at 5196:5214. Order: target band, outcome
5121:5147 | 1.66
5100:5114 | -0.87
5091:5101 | 0.20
